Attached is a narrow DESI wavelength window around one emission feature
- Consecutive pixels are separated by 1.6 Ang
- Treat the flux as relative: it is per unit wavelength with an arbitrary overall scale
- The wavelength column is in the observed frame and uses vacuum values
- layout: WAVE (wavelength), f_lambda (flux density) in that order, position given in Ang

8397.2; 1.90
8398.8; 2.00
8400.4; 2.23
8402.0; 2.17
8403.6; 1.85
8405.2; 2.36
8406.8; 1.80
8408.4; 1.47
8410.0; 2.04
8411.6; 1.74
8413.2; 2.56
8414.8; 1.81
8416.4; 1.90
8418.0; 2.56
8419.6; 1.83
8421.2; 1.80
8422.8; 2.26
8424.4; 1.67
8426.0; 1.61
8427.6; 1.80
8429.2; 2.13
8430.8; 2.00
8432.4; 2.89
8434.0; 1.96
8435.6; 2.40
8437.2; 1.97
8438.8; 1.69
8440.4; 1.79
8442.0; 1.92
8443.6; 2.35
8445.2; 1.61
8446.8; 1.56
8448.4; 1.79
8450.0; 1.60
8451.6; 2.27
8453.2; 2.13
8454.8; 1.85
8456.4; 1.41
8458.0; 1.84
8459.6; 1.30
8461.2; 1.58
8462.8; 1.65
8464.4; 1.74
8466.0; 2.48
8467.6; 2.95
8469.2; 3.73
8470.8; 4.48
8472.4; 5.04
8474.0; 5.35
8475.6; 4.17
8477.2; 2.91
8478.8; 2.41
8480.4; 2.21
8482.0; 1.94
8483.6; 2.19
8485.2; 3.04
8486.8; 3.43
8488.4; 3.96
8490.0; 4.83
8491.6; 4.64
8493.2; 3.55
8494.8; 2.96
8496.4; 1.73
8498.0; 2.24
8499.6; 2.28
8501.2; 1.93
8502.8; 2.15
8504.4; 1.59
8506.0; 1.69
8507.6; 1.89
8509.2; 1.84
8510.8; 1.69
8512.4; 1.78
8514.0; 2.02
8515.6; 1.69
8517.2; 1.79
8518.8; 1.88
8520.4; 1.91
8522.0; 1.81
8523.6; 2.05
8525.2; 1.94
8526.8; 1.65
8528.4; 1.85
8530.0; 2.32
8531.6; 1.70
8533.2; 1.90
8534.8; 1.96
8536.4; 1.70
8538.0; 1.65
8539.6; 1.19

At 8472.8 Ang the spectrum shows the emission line [S II]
